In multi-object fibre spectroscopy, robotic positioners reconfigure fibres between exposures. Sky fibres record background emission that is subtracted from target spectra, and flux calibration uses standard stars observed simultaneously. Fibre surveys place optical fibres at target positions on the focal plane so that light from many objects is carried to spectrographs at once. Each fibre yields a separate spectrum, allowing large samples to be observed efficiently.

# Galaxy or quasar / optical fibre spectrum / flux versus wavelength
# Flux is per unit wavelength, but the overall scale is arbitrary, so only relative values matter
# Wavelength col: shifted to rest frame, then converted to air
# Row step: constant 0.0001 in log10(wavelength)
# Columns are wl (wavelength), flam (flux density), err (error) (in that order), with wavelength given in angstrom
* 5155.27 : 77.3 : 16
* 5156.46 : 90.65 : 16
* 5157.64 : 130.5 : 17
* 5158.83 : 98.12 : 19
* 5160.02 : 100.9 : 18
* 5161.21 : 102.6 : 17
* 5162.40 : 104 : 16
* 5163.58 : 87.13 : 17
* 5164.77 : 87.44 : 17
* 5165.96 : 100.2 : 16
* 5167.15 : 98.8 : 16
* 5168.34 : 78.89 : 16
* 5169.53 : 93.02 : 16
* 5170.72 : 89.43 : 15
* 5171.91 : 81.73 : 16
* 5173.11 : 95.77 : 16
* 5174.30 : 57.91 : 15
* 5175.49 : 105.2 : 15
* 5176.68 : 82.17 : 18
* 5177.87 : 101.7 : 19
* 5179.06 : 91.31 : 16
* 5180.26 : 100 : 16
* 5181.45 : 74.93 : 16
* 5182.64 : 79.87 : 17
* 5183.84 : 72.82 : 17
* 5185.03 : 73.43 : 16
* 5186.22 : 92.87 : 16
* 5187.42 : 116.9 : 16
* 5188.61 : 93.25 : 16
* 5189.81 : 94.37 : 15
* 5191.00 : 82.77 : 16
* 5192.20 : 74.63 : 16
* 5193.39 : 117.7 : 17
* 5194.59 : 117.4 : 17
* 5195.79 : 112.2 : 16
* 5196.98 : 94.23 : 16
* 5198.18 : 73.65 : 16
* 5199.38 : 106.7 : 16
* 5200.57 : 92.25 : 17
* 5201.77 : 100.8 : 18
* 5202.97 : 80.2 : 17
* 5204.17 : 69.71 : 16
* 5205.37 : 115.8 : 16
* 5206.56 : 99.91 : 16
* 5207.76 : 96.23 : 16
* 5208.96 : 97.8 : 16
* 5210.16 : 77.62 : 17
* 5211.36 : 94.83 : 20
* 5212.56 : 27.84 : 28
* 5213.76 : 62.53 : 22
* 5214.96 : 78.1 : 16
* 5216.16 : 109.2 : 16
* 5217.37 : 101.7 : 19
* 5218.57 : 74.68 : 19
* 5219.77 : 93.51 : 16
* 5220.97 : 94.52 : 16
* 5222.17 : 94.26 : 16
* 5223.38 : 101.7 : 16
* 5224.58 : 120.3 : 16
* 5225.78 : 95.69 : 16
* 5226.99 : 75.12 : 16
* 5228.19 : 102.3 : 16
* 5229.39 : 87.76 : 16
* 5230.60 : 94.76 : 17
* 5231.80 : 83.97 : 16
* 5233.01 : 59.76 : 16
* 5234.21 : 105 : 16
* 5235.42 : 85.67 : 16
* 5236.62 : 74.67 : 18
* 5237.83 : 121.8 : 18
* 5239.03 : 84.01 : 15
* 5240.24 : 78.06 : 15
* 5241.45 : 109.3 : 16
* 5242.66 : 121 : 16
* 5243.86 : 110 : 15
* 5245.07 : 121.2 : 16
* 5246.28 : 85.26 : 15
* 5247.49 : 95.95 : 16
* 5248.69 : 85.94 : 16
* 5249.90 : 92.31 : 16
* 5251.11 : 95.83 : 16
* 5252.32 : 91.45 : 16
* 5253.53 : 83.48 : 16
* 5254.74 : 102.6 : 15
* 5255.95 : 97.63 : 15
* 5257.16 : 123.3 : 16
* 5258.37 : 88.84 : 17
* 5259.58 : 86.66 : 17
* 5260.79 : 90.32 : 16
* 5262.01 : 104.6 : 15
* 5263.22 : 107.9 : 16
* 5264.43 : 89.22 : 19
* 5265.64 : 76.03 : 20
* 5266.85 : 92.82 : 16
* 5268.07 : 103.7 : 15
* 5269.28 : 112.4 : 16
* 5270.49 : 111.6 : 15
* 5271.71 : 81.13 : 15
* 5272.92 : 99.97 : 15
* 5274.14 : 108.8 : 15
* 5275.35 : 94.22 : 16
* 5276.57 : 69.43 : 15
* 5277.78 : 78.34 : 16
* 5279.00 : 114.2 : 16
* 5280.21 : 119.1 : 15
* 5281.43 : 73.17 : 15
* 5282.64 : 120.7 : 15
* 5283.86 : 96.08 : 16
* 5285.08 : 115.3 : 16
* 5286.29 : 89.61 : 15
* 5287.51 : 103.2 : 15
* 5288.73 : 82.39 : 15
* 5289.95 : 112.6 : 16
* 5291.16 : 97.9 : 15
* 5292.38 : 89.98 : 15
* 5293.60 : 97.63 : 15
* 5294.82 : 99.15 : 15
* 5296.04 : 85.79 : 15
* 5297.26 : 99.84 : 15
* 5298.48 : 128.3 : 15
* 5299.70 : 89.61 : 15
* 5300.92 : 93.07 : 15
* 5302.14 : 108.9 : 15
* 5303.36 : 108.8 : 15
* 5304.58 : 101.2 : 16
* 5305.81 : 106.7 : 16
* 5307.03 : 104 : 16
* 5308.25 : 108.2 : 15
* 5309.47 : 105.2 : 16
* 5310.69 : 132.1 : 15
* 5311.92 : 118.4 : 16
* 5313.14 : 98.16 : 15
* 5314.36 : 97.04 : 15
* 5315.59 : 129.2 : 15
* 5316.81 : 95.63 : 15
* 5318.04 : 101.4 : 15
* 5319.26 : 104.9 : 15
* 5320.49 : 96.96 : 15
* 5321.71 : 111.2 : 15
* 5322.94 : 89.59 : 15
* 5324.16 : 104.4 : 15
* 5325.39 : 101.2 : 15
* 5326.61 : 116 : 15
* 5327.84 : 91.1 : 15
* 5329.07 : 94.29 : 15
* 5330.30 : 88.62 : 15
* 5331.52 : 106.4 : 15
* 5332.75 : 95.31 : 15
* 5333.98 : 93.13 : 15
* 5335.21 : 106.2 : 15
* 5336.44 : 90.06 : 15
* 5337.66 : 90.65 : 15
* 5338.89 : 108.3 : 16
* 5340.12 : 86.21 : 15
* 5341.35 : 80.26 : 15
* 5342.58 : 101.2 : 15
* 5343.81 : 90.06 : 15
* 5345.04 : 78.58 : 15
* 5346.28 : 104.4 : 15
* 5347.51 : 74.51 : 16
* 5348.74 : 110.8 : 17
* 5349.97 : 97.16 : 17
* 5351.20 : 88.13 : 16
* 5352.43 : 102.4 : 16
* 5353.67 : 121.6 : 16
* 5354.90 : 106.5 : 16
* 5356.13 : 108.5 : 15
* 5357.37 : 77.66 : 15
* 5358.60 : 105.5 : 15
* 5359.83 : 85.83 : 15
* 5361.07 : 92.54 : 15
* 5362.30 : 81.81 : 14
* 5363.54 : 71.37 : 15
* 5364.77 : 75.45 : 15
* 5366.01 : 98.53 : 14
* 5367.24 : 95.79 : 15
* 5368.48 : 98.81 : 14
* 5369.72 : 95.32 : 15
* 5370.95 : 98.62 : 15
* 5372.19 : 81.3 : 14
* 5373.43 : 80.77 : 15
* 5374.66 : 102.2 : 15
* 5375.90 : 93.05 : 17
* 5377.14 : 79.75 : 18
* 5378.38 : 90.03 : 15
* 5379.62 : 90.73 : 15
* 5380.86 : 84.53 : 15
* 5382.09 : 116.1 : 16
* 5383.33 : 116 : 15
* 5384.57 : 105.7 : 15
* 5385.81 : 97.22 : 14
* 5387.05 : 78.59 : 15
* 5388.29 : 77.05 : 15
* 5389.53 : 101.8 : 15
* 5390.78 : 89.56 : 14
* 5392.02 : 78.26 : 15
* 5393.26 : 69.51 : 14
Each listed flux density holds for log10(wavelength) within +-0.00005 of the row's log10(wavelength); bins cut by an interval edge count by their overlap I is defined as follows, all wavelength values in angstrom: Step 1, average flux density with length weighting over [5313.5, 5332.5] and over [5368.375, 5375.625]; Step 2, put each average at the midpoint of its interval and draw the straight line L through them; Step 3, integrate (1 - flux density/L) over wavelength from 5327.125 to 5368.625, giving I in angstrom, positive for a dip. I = 1.3 angstrom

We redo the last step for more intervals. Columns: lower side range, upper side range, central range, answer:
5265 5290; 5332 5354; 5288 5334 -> -2.9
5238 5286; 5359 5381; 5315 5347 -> -2.1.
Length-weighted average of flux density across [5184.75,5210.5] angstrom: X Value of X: 95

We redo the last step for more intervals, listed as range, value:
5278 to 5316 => 104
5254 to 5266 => 97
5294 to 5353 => 100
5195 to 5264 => 93.3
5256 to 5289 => 97.7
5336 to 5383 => 93.2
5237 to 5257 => 98.8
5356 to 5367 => 87.9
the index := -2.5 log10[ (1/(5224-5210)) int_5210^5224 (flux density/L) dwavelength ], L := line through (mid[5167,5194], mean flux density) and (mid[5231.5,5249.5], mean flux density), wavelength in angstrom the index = 0.10 mag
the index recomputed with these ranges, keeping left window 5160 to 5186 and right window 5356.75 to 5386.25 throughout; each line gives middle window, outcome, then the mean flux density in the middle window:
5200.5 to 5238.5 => 0.00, 89.6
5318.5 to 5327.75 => -0.13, 103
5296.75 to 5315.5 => -0.18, 107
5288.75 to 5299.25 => -0.10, 100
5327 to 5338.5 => -0.05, 95.7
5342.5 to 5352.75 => -0.02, 93.5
